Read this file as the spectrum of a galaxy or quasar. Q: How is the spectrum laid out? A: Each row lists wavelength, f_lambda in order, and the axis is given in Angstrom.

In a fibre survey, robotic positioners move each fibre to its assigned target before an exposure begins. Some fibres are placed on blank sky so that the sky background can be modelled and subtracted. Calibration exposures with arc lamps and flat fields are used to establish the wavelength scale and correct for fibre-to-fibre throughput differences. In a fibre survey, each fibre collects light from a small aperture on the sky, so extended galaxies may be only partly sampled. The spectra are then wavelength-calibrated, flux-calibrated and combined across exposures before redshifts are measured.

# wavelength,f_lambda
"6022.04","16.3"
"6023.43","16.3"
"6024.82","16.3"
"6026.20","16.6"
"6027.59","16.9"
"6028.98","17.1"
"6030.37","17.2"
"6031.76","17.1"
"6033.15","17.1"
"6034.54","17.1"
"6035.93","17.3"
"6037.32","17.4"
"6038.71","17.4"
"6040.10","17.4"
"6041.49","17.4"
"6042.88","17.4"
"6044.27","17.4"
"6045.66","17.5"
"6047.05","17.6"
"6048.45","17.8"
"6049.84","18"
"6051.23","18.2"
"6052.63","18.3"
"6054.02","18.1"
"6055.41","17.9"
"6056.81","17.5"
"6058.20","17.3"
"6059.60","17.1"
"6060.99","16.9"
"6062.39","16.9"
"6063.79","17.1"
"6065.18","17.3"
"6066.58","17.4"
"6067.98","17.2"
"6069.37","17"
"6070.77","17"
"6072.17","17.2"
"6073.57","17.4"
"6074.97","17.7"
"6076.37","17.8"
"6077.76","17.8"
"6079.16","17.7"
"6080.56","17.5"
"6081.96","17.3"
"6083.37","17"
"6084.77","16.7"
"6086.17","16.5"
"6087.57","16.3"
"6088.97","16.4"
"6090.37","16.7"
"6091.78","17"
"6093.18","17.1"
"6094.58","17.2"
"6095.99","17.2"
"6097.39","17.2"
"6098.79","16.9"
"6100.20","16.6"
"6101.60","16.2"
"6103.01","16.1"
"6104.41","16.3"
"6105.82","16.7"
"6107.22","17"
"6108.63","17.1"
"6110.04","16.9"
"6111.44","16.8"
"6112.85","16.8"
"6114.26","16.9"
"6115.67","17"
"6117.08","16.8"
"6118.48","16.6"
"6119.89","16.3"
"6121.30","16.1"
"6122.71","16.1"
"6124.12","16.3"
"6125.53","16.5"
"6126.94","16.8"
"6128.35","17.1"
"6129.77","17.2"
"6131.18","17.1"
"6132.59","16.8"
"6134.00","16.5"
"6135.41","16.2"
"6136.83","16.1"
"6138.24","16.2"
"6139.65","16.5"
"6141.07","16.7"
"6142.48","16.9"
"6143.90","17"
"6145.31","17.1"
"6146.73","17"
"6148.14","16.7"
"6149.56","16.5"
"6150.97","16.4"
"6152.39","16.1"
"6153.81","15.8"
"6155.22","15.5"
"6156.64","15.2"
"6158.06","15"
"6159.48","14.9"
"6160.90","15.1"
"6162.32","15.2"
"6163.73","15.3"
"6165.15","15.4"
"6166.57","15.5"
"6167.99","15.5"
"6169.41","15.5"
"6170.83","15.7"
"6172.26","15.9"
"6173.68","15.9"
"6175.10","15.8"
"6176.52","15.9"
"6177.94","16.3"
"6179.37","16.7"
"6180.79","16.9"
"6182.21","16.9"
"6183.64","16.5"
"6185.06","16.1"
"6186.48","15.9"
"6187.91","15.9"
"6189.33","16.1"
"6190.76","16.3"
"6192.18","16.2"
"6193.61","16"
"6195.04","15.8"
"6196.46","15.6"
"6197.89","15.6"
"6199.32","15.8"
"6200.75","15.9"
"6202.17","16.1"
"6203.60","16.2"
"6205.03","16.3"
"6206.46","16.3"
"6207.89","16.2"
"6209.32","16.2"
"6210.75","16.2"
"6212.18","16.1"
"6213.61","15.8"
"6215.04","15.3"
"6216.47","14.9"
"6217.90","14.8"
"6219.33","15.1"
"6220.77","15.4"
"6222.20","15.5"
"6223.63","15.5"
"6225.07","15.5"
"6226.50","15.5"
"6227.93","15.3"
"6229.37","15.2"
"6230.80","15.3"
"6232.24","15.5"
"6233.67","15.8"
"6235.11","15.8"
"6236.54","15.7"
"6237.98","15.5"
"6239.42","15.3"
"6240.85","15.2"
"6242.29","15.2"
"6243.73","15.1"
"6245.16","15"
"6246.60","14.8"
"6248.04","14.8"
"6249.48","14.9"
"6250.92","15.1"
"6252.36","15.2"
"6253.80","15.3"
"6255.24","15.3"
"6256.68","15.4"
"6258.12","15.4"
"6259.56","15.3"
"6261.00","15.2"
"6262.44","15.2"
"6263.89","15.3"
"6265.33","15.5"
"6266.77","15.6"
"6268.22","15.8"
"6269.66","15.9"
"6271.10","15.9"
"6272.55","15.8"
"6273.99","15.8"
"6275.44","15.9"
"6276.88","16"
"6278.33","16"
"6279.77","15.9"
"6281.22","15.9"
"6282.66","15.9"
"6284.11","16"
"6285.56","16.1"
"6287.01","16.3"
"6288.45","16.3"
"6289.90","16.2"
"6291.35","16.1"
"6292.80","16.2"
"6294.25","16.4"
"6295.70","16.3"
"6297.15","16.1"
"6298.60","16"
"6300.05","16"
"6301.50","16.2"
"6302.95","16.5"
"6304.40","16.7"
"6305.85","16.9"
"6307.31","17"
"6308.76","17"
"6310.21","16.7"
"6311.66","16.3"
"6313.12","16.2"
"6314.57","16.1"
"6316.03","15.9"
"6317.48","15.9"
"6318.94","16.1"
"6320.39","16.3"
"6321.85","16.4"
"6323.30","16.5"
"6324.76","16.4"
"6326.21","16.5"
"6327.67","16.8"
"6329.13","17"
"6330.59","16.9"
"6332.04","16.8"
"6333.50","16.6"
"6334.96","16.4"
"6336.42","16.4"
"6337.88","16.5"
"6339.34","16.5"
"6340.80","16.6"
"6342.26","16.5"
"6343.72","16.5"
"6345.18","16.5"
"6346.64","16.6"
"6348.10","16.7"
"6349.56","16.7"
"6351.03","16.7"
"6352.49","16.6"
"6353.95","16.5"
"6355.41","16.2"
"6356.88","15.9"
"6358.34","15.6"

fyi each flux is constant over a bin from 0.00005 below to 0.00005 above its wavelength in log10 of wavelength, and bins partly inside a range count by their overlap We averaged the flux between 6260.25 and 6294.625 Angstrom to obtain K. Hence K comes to 15.9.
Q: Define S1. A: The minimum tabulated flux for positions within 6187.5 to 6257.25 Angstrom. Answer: 14.8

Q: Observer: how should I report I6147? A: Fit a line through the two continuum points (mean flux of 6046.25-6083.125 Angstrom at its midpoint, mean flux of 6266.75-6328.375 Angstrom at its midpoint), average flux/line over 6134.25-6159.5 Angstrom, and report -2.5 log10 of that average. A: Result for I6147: 0.05 mag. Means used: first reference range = 17.5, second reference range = 16.2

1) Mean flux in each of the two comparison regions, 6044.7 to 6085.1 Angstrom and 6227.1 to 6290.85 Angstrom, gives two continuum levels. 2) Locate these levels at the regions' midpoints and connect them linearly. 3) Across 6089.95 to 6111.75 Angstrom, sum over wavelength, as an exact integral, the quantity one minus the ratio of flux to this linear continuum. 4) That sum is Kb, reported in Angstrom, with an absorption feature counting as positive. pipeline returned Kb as 0.4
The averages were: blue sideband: 17.5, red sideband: 15.5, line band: 16.8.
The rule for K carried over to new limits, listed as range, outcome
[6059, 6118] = 17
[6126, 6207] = 16.1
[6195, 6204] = 15.9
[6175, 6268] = 15.6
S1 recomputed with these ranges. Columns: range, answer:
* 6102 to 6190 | 14.9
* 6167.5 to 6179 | 15.5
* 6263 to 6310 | 15.3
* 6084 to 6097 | 16.3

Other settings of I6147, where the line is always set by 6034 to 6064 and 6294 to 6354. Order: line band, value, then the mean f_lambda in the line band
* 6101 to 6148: 0.04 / 16.7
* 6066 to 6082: 0.00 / 17.4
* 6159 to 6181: 0.09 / 15.7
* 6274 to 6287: 0.05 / 16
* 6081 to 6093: 0.04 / 16.8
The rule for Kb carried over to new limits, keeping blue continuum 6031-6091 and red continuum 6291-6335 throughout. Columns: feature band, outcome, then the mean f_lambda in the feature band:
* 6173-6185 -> 0.40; 16.4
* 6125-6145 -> 0.43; 16.7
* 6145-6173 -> 2.03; 15.7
